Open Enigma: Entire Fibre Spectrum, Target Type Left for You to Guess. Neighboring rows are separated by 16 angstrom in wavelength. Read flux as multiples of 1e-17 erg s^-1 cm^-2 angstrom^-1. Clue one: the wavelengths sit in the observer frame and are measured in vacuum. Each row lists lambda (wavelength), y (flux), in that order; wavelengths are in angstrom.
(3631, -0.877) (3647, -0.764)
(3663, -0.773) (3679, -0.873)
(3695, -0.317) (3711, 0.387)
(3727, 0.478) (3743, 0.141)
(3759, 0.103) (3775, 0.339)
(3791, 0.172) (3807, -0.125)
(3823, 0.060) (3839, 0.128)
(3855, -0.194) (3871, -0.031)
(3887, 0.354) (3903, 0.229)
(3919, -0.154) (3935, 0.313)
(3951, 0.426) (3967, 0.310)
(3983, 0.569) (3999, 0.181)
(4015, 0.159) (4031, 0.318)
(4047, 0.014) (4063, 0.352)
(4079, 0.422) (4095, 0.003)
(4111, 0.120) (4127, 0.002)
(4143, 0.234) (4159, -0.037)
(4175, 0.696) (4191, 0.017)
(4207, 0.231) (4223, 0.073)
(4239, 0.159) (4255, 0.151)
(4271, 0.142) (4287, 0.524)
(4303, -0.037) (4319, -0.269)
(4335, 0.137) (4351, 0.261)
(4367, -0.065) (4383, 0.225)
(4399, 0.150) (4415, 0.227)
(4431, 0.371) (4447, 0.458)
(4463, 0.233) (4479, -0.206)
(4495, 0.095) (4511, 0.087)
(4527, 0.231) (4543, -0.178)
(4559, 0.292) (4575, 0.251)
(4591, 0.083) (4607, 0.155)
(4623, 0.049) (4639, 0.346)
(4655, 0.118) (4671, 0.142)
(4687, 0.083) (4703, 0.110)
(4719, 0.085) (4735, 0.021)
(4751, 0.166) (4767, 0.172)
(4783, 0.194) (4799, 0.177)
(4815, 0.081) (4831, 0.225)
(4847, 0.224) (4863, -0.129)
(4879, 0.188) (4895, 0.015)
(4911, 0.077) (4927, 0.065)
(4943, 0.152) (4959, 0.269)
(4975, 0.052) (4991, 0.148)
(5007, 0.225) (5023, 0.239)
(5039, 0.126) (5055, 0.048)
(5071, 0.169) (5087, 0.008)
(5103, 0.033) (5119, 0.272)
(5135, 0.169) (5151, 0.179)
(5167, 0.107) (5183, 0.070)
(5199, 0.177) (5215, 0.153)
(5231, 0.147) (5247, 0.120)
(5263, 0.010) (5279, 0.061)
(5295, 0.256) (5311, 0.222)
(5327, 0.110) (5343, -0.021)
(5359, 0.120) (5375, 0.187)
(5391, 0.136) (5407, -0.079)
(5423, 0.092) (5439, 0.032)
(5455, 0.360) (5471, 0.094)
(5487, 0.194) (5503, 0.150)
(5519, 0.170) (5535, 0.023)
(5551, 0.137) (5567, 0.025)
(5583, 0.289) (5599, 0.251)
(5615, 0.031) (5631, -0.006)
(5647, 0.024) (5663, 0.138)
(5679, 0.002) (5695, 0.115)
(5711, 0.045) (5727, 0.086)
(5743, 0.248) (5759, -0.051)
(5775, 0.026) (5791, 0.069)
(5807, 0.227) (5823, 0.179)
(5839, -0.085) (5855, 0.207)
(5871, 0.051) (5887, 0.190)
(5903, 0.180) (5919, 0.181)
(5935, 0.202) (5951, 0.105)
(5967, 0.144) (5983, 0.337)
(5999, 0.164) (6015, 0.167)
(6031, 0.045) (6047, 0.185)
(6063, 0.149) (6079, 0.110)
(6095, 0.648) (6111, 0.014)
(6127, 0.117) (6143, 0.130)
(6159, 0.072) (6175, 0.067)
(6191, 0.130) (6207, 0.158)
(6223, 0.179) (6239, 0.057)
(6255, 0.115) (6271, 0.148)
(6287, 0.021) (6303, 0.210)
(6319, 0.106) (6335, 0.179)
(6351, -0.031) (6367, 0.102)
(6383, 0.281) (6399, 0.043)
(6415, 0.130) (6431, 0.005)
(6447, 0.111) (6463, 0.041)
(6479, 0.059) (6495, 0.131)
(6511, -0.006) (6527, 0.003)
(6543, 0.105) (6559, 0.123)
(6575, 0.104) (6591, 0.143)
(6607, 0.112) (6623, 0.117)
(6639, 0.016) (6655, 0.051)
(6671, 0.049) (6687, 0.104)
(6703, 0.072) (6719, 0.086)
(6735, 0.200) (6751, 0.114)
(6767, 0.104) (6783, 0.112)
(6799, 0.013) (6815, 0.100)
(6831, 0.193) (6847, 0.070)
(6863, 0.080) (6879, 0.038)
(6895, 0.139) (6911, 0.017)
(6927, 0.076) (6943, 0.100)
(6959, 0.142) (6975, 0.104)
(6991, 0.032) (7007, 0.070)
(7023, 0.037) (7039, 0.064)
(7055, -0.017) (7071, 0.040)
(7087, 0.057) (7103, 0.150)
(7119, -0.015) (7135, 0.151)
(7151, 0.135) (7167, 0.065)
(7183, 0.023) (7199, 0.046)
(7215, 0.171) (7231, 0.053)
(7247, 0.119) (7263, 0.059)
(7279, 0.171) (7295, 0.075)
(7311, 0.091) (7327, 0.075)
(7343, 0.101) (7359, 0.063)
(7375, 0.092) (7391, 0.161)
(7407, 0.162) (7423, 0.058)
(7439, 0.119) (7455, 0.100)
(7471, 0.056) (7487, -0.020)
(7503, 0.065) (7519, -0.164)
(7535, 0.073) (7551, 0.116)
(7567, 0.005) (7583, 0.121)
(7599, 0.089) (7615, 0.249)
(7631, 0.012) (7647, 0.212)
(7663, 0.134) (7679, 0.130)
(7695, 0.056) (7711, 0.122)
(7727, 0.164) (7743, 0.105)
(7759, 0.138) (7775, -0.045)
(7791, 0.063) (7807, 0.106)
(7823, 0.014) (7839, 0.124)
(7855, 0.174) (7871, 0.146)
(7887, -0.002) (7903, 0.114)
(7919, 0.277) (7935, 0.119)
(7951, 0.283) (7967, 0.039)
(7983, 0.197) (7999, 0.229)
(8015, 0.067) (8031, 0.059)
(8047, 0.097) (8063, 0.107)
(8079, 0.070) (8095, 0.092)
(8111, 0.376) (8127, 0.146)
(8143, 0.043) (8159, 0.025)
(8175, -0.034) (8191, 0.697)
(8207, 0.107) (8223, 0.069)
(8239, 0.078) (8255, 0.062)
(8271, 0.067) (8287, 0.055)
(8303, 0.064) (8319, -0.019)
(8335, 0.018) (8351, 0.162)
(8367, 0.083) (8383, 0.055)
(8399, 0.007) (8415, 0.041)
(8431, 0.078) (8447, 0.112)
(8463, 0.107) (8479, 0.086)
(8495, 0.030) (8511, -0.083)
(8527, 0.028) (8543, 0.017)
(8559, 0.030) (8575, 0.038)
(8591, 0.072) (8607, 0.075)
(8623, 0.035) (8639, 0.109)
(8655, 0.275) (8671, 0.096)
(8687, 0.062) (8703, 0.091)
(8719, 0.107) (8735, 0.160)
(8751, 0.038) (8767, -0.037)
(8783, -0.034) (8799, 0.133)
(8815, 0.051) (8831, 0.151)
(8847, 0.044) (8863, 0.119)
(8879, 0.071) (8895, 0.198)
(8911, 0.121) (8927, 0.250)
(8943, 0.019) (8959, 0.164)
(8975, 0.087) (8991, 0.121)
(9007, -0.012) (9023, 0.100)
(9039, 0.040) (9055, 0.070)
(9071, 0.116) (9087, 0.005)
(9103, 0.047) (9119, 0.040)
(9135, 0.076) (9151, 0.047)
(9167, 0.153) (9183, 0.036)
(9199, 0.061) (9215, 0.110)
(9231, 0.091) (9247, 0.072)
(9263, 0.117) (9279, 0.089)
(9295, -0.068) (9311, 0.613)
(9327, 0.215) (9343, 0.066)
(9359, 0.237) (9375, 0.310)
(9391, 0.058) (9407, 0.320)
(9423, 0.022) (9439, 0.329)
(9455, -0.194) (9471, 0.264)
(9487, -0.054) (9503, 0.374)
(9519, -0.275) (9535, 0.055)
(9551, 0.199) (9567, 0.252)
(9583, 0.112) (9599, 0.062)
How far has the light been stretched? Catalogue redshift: 0.635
